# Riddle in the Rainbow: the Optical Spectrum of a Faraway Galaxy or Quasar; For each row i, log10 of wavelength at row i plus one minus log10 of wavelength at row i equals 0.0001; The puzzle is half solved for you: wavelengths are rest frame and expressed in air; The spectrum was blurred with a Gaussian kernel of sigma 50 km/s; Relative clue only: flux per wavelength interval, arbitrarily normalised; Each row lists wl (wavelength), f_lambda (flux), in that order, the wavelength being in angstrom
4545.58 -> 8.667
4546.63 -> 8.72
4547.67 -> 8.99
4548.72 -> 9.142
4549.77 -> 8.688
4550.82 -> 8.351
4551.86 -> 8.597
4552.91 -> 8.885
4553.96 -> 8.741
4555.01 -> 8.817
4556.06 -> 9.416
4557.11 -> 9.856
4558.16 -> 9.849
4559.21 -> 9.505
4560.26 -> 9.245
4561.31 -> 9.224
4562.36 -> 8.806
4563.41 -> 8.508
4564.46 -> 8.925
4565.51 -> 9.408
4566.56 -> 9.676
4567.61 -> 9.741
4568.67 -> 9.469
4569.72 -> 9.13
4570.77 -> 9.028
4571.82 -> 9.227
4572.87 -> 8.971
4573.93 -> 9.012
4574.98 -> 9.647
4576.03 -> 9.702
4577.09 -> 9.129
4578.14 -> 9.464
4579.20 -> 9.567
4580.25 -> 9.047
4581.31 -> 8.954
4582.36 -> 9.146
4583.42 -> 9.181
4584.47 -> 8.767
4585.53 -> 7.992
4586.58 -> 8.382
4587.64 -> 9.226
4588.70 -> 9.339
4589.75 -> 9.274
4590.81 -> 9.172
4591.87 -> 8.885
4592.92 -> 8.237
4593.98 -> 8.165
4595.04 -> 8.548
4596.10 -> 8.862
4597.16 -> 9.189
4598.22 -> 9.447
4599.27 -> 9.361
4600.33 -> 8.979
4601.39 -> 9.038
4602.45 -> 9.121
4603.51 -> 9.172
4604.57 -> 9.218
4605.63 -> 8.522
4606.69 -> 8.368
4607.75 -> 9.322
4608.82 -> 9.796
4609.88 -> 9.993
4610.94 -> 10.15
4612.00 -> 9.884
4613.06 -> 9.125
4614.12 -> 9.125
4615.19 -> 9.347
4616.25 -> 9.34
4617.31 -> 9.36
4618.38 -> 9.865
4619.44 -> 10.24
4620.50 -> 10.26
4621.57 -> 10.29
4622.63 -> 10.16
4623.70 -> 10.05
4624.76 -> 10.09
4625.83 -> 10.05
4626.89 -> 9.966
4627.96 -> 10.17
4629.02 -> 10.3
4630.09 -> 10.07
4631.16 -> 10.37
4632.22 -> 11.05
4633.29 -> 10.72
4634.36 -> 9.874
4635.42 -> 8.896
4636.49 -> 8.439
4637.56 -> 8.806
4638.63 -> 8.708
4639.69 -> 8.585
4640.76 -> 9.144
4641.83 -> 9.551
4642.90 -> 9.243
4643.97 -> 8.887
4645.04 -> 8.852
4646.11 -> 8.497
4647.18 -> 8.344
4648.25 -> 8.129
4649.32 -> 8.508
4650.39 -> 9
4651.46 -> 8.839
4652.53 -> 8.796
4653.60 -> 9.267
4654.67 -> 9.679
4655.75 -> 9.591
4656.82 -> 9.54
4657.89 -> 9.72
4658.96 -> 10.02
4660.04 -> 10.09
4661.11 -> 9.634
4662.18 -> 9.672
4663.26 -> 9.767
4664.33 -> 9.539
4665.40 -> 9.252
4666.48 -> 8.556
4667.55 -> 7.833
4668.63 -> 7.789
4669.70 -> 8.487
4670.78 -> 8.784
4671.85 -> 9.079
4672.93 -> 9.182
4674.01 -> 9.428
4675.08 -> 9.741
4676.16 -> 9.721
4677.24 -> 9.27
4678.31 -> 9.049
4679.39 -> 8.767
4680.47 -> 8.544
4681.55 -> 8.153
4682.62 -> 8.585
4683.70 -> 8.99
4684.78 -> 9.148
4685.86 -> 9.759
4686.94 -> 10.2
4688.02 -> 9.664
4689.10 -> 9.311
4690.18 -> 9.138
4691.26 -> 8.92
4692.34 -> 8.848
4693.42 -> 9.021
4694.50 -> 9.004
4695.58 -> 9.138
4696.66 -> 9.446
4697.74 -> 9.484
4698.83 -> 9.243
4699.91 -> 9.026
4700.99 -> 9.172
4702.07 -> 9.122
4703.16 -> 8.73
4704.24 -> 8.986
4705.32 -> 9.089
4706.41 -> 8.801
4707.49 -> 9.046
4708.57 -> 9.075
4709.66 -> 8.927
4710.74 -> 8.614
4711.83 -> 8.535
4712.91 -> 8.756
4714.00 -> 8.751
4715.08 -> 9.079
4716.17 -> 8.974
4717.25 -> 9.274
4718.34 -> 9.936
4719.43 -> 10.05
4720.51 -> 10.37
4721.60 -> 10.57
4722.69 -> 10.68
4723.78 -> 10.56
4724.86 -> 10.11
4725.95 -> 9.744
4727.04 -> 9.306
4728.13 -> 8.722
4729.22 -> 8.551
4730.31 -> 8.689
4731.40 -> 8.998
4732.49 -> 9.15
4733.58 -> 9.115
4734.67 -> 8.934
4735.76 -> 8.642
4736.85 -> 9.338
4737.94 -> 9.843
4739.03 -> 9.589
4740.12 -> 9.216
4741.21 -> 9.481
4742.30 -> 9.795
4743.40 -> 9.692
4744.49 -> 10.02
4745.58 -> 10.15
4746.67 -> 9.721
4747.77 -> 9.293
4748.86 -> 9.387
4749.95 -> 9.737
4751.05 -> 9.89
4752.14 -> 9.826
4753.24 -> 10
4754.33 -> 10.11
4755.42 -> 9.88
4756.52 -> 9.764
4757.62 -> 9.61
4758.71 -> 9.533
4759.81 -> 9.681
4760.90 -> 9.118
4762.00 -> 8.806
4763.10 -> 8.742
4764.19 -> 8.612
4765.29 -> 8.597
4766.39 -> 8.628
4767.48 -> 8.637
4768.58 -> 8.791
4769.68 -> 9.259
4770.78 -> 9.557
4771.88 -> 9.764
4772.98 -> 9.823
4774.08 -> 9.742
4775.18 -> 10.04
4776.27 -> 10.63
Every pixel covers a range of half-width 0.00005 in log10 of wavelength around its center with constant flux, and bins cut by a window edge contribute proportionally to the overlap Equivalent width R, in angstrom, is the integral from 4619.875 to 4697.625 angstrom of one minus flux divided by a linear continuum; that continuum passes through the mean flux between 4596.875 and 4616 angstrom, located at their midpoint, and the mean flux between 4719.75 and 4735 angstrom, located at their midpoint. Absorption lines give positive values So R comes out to 0.8 angstrom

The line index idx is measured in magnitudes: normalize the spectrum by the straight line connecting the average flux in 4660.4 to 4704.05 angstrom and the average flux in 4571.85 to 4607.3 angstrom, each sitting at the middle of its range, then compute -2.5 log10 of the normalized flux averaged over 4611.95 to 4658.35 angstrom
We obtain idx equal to -0.05 mag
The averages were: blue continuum 9.01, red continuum 9.11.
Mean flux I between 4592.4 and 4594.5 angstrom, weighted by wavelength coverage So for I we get 8.19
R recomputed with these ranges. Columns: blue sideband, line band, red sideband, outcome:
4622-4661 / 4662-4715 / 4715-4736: 2.4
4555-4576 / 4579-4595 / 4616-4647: 0.9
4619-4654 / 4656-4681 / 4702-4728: 0.6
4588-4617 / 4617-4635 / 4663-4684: -2.2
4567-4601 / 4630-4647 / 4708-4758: -0.2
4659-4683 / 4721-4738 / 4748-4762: 0.1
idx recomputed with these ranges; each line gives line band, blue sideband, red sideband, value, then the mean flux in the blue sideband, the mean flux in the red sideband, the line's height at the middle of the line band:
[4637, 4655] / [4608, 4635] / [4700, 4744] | 0.11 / 9.97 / 9.3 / 9.81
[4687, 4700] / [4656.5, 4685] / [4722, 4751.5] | 0.00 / 9.12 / 9.5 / 9.25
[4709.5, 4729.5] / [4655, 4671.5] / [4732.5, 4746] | -0.01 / 9.22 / 9.47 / 9.4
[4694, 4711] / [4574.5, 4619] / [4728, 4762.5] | 0.04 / 9.15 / 9.46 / 9.37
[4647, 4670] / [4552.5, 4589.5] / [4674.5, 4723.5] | 0.01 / 9.17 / 9.22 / 9.21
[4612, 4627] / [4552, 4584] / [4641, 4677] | -0.07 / 9.23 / 9.12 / 9.17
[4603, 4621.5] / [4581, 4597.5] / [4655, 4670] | -0.06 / 8.83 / 9.27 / 8.96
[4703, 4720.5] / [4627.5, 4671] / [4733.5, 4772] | 0.03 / 9.25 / 9.41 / 9.34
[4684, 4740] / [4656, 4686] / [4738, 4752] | 0.02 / 9.14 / 9.68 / 9.44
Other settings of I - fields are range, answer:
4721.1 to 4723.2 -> 10.6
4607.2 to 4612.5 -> 9.82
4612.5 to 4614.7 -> 9.13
